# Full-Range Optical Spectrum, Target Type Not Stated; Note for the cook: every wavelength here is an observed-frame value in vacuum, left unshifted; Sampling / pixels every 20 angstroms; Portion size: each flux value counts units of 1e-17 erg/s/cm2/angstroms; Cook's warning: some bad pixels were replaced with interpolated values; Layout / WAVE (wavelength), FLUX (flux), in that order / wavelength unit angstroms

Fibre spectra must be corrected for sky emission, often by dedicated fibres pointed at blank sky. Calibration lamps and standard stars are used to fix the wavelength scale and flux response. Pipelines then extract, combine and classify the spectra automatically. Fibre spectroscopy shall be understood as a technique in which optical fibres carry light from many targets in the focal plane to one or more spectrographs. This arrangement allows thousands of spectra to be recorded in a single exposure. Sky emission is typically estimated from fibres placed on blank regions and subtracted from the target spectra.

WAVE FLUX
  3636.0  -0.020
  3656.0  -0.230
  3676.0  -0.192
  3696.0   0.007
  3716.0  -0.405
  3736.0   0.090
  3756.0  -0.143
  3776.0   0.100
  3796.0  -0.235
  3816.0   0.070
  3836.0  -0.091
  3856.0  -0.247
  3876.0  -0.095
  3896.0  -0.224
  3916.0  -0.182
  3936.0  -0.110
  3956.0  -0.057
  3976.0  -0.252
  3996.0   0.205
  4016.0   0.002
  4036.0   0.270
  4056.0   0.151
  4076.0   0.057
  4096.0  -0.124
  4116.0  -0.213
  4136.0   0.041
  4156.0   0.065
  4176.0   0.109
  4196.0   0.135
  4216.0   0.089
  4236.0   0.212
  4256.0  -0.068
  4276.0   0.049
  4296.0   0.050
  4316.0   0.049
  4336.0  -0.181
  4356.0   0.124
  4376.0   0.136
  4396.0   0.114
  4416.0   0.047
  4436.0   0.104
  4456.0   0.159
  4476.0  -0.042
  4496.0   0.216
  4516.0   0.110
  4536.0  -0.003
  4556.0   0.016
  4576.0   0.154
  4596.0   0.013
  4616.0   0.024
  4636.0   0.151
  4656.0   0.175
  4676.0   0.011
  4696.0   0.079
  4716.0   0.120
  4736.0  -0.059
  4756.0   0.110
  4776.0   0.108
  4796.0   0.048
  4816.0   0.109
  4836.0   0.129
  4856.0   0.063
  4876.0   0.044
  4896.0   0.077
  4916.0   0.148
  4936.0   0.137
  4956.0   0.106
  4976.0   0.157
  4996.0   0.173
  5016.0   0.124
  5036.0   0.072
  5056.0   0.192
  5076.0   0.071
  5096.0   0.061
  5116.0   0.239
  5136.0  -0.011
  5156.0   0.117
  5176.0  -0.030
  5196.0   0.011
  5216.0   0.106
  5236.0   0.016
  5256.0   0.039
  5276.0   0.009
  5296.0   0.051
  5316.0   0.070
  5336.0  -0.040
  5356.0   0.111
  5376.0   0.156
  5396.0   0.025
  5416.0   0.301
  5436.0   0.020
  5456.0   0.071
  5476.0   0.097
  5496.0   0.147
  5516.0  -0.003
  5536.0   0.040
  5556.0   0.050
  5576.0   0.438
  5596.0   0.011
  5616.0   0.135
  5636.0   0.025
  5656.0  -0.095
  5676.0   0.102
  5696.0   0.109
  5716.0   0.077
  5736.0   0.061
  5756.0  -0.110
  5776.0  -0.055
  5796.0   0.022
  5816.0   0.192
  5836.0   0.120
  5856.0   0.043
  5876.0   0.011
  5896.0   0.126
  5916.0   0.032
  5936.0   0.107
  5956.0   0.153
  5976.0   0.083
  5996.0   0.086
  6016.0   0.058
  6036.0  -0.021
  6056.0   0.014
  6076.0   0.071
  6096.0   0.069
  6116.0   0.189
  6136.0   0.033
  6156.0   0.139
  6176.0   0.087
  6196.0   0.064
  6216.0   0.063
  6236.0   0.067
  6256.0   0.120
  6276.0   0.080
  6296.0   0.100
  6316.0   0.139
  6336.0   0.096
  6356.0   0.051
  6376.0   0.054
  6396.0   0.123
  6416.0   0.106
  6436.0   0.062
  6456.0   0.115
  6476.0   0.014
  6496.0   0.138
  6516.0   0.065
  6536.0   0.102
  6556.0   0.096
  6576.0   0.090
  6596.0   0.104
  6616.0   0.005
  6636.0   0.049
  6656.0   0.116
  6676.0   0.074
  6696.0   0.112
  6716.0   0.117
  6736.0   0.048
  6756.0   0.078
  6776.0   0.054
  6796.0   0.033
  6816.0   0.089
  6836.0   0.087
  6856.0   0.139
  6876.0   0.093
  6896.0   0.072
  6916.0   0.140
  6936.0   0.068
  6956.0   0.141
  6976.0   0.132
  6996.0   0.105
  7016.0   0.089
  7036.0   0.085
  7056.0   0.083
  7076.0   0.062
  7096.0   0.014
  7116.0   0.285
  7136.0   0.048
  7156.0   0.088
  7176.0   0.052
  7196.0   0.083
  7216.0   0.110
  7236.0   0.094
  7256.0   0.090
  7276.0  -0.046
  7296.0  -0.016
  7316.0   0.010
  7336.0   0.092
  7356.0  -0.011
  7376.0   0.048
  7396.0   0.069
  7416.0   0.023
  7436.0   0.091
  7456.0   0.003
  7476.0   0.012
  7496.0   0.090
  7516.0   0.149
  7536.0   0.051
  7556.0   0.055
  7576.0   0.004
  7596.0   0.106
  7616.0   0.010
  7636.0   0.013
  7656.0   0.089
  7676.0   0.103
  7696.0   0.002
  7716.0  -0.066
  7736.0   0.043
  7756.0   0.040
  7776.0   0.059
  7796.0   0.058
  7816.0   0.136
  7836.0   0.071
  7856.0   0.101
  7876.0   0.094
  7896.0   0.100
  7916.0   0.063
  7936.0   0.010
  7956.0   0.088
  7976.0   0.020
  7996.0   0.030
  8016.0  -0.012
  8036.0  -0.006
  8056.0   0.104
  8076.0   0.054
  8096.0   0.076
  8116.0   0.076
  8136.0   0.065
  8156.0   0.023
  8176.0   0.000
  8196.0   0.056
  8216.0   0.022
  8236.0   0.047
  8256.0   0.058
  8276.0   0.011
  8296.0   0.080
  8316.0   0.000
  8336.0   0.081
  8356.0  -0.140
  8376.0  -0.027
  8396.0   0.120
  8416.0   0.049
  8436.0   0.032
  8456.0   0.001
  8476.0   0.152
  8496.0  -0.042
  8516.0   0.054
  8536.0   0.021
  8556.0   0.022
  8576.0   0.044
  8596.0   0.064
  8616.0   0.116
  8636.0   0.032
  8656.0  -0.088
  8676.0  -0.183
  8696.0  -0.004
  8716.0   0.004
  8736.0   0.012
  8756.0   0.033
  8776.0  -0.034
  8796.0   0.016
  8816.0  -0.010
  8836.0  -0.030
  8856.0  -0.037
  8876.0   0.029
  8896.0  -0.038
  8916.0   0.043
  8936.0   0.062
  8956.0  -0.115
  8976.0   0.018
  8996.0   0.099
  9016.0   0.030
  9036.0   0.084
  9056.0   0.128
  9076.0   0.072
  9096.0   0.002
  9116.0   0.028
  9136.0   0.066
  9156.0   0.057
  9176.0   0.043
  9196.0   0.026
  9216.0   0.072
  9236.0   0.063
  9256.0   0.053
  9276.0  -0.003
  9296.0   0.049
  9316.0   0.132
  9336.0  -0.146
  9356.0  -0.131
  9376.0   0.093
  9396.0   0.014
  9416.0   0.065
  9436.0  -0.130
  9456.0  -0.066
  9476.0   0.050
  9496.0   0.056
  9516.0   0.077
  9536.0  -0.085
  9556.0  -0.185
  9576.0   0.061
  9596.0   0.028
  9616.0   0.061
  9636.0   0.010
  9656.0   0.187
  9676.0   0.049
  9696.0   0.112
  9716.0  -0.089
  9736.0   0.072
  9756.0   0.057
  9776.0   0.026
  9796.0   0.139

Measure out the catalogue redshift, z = 0.083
